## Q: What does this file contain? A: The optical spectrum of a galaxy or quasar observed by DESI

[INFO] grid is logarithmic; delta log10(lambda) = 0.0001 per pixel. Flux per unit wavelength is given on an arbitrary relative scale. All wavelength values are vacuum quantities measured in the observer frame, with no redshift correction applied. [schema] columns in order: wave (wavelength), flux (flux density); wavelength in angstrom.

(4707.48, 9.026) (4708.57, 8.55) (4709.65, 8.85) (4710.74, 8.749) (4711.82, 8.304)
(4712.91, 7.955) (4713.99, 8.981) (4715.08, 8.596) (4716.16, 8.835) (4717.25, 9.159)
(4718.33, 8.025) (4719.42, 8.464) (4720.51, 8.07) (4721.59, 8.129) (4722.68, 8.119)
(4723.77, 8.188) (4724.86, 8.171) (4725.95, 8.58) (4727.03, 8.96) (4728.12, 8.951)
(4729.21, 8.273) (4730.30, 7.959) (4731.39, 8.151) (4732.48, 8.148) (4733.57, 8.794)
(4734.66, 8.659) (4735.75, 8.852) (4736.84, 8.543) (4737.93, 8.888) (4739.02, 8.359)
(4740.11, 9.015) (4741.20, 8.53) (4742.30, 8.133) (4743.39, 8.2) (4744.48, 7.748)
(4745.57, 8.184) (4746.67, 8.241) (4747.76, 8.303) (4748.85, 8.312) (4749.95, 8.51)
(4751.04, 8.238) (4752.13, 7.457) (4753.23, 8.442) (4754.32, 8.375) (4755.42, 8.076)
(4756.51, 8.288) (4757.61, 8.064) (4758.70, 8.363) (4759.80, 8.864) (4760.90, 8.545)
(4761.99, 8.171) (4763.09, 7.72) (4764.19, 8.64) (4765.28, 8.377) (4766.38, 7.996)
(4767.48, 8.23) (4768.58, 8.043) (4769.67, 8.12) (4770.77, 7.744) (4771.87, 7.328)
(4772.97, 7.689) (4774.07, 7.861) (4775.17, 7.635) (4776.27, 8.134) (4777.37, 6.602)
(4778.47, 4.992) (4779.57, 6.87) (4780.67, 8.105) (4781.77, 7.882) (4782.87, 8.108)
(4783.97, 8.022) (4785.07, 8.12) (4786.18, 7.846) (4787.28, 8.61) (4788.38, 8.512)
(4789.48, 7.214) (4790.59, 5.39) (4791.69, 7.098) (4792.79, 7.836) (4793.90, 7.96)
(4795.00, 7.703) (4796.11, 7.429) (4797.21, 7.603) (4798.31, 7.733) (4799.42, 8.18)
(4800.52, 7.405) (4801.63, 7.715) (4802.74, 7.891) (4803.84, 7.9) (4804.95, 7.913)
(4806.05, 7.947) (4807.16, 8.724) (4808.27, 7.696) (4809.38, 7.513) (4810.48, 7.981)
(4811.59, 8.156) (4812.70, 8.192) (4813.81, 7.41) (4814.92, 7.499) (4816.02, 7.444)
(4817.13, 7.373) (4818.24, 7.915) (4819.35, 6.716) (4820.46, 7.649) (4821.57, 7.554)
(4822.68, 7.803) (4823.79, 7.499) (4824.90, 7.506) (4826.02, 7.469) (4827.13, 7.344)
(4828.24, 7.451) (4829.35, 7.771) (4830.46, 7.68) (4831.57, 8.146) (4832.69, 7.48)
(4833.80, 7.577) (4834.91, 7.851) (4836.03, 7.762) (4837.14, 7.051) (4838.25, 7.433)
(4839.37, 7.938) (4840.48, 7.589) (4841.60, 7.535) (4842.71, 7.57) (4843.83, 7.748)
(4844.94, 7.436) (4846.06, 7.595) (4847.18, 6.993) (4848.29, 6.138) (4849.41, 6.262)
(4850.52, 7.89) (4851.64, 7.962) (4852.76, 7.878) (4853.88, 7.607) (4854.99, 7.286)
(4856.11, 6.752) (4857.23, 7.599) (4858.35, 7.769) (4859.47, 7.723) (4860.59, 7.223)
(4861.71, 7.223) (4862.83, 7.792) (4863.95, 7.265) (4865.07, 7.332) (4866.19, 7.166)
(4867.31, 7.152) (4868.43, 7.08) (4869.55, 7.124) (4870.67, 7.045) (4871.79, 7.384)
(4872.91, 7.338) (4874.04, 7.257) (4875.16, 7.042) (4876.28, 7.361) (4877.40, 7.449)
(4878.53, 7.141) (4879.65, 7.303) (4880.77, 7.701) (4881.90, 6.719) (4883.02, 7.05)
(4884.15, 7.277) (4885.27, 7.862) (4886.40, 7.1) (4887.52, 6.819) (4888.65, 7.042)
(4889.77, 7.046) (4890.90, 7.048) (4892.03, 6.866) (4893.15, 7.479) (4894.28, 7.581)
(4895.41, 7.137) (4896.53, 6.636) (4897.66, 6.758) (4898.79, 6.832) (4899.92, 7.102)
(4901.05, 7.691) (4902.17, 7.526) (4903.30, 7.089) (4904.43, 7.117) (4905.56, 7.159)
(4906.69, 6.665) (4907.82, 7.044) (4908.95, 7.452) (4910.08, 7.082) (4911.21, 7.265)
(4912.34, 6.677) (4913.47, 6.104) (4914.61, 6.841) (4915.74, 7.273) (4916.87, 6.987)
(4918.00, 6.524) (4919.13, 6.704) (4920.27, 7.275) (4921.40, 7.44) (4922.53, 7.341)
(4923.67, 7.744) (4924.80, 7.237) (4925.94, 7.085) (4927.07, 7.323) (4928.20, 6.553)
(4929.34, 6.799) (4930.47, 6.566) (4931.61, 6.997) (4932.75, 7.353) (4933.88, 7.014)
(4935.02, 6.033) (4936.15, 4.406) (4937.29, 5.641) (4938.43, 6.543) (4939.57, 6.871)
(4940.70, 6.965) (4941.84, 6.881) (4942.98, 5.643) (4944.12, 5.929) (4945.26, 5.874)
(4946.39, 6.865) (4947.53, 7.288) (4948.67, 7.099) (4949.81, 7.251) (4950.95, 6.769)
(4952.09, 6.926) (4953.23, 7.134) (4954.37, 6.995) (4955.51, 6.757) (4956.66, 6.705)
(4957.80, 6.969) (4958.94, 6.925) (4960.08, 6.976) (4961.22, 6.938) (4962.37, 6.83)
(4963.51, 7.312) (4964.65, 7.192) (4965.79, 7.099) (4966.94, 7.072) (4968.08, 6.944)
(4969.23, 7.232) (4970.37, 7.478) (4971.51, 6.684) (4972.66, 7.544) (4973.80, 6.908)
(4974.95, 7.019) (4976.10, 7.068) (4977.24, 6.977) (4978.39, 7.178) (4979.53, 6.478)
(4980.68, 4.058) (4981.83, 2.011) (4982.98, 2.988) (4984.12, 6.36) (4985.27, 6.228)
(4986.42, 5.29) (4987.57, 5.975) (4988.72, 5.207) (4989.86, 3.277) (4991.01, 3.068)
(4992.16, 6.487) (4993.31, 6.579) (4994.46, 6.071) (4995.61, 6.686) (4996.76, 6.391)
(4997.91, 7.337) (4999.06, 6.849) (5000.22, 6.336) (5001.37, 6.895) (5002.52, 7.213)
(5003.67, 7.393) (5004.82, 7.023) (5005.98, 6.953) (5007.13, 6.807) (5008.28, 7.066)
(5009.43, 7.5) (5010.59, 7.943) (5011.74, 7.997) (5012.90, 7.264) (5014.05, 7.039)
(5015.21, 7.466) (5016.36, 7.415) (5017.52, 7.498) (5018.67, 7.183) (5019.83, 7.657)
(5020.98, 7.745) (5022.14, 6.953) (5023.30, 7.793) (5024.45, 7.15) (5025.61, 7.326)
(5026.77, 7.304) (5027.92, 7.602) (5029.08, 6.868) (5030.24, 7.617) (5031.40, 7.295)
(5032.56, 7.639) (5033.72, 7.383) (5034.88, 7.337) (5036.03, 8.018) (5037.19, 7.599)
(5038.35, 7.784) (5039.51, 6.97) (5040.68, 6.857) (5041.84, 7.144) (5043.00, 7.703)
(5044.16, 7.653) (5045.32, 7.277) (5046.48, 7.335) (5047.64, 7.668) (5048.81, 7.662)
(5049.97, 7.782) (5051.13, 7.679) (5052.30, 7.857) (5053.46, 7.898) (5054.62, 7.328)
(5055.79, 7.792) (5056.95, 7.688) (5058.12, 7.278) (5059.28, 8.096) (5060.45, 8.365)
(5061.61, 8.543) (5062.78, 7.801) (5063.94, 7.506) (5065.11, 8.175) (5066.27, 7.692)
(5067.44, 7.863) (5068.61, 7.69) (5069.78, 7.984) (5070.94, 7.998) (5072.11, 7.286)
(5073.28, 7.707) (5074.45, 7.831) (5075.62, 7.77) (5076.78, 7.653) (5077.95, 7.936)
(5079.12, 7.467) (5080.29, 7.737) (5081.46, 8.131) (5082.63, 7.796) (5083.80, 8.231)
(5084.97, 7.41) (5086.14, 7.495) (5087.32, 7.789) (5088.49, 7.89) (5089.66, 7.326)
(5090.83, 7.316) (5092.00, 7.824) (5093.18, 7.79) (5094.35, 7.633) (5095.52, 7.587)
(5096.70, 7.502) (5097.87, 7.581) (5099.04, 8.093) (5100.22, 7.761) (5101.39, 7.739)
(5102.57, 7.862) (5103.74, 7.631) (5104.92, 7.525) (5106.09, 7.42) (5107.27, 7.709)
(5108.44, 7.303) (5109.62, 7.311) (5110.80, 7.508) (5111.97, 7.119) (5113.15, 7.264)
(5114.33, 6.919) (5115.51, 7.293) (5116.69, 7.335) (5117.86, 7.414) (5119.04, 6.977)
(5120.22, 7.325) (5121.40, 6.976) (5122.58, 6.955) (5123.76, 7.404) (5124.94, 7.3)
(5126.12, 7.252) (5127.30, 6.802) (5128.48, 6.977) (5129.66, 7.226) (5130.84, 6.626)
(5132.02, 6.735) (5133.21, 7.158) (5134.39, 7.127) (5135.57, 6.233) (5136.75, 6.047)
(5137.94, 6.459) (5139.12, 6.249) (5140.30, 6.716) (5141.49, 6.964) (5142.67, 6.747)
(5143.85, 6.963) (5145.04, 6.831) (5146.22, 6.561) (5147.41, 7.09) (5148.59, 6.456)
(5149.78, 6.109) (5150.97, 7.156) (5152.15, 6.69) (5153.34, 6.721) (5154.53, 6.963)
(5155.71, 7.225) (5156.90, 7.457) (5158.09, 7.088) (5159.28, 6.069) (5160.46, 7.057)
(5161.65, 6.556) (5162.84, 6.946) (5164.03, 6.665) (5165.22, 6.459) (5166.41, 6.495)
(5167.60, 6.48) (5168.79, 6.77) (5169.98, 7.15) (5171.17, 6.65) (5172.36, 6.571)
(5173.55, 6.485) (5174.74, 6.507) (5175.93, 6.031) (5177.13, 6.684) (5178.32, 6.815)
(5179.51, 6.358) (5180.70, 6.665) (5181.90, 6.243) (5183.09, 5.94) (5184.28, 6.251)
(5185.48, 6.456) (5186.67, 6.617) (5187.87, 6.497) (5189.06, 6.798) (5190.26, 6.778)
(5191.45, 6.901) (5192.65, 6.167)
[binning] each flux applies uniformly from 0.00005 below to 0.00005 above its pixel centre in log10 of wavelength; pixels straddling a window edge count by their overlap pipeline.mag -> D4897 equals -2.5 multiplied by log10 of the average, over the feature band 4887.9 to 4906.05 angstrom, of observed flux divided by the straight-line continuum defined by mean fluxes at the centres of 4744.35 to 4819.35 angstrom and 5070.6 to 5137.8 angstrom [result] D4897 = 0.08 mag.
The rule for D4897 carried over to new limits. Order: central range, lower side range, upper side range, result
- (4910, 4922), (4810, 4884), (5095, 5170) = 0.06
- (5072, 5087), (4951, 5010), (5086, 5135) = -0.09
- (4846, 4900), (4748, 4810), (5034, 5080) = 0.08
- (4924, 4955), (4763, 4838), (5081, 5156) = 0.12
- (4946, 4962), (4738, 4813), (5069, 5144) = 0.10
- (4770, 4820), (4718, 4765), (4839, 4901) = 0.04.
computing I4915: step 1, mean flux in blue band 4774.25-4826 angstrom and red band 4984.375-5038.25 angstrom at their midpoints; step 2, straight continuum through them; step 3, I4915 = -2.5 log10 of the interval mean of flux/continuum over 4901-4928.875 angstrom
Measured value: 0.02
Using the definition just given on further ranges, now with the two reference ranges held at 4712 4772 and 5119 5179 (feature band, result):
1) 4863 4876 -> 0.09 mag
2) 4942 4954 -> 0.13 mag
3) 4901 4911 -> 0.08 mag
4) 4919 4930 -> 0.07 mag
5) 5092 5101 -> -0.11 mag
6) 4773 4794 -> 0.09 mag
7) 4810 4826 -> 0.06 mag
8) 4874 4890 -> 0.08 mag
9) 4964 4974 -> 0.05 mag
